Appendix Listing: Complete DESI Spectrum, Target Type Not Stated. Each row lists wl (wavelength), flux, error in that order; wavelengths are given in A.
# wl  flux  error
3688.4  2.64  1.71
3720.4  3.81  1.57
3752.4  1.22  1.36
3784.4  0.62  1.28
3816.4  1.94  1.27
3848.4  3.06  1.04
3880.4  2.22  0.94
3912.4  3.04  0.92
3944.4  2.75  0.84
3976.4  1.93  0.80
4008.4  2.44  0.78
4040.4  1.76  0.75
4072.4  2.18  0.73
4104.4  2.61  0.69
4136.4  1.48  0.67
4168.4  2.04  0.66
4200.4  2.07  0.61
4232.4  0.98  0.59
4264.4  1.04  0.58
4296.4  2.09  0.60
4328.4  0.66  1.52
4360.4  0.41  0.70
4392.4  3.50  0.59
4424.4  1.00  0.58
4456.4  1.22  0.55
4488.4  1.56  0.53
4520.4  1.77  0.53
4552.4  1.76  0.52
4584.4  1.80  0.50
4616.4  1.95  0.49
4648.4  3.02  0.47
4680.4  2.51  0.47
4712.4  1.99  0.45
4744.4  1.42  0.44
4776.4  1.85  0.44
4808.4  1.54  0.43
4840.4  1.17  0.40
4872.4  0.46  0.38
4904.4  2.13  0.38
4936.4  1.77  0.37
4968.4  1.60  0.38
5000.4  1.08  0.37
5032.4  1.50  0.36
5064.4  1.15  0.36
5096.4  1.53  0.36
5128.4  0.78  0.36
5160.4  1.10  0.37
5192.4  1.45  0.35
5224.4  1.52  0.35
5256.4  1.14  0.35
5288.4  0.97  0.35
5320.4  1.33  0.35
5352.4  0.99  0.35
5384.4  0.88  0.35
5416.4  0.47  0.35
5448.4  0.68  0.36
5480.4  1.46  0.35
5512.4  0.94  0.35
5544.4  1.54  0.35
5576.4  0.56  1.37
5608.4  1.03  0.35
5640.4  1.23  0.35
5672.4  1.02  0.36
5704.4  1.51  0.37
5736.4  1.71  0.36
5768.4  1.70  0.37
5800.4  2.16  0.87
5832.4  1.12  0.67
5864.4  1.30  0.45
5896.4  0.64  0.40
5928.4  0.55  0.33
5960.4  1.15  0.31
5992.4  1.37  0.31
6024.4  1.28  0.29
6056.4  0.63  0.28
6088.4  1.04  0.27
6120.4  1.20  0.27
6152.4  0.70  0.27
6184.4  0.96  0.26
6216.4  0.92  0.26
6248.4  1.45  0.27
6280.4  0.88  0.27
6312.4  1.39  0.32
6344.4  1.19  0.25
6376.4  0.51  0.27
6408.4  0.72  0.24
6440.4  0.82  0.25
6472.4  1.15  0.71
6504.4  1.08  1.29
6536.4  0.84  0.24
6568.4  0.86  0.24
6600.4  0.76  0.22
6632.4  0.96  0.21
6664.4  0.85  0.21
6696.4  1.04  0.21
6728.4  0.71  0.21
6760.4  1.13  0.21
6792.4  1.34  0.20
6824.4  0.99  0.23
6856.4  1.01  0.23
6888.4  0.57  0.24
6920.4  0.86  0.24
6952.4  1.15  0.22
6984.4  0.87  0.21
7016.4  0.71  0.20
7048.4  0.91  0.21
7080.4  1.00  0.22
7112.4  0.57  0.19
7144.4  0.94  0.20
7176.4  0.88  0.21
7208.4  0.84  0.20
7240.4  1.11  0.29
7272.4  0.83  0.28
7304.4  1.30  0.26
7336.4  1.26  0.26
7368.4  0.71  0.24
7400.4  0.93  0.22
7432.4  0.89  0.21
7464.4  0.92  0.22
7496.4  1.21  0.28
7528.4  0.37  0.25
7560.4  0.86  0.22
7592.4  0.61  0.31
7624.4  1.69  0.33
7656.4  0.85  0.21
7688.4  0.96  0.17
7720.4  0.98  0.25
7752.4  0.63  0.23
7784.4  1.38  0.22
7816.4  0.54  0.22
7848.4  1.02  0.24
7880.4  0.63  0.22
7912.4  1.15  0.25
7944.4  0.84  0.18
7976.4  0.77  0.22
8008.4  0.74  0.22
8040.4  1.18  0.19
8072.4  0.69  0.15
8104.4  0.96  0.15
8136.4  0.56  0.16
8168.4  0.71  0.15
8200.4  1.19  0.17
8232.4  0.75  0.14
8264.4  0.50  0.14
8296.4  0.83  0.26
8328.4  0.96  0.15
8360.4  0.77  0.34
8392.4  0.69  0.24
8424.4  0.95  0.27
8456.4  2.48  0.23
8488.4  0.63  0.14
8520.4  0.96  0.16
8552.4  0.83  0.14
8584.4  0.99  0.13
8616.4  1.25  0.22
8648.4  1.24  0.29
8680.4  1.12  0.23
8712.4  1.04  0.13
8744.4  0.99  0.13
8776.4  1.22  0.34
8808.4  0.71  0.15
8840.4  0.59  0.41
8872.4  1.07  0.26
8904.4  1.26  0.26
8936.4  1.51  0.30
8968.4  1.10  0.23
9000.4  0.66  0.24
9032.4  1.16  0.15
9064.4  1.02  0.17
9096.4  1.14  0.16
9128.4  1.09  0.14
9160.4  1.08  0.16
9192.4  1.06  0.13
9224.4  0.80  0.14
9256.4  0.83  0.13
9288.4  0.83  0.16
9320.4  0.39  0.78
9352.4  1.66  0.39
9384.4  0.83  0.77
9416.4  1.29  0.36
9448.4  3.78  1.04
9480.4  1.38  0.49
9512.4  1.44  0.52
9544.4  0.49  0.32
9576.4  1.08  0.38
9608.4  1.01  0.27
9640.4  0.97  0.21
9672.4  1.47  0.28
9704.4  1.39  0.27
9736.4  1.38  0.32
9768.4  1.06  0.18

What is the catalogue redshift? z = 1.27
